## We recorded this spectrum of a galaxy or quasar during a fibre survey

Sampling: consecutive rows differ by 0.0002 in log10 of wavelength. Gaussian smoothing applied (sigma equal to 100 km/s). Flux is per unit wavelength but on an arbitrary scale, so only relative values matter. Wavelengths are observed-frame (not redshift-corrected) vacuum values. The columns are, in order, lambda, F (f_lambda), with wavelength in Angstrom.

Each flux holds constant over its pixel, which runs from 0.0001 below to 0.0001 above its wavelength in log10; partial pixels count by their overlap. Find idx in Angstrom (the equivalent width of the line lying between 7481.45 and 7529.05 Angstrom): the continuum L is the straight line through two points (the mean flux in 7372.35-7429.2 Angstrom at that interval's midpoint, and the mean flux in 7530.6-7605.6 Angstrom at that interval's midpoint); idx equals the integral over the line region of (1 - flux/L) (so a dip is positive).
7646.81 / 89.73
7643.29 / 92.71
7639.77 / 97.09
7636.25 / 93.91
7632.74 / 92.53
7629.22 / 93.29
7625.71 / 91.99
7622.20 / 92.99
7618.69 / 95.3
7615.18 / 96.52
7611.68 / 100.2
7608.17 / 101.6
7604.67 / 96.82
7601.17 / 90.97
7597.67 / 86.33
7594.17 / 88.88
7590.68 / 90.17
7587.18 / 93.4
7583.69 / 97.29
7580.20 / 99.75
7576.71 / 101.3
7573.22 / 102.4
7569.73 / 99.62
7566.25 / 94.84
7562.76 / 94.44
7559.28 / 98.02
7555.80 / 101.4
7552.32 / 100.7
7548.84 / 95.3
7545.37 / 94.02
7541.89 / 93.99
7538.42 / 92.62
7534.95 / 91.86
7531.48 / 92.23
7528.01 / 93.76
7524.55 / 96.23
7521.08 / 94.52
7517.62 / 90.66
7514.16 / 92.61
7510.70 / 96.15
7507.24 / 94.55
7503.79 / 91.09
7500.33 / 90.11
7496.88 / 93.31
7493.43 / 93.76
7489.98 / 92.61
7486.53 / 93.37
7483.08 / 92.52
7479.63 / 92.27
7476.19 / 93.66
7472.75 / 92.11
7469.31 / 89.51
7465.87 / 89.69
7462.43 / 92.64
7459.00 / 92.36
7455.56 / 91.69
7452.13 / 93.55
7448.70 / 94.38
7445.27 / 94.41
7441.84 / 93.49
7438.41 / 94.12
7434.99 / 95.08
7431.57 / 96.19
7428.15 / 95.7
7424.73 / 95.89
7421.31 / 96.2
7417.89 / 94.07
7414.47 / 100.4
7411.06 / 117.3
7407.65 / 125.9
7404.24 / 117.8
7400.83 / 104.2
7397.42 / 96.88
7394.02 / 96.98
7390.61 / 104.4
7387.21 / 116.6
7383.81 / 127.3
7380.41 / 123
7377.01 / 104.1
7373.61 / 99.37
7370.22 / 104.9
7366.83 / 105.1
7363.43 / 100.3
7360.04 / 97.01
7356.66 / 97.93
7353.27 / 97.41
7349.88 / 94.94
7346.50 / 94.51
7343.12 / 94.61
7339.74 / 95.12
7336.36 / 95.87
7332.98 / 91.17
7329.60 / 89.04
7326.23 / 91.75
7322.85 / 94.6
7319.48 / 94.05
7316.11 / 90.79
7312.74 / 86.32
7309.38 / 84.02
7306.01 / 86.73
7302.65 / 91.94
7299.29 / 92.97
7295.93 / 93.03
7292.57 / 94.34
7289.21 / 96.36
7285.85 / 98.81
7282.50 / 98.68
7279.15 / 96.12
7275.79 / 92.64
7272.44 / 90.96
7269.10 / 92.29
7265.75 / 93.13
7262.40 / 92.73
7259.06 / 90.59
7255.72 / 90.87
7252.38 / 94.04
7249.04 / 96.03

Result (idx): 3.08 Angstrom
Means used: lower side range 107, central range 93.2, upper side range 95.3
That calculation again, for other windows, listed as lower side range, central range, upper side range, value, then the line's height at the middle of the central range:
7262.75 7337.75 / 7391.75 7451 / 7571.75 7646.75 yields -4.5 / 93.4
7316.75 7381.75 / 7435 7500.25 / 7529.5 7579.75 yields 3.0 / 97.2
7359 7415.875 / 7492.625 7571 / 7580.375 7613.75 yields 3.2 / 98.7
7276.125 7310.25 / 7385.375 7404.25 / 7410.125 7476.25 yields -2.2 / 94.4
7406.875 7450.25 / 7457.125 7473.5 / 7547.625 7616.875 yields 1.2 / 98.3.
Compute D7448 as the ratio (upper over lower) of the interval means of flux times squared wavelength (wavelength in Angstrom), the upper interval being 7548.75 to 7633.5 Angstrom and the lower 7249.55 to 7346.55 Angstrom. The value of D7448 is 1.1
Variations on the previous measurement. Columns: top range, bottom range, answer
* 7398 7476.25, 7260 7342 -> 1.10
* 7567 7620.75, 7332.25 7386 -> 1.00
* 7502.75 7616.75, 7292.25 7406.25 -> 1.02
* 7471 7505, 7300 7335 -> 1.07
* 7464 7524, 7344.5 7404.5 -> 0.92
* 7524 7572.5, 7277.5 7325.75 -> 1.10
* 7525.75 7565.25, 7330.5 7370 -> 1.04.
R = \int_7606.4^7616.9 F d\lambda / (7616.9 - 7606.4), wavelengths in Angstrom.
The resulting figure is 99.5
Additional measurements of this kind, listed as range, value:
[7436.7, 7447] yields 94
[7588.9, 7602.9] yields 89.1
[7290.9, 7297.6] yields 93.7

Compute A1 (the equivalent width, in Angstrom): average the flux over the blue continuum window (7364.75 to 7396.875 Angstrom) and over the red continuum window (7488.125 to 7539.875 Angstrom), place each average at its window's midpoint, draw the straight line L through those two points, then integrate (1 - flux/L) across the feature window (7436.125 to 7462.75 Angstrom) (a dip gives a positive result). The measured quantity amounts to 1.90 Angstrom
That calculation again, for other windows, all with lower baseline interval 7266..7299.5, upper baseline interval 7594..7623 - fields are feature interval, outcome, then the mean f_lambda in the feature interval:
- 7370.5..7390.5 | -3.8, 113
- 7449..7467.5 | 0.5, 92.2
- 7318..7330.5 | 0.3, 92.5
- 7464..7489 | 0.7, 91.9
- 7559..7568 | -0.1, 95.4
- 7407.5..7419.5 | -1.6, 107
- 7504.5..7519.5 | 0.2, 93.4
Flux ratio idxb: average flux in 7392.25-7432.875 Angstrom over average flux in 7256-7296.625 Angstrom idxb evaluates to 1.10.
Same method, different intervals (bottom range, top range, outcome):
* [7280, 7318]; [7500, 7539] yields 1.01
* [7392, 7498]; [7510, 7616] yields 0.99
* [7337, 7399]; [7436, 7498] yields 0.90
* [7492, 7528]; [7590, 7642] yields 1.01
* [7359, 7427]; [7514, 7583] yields 0.90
